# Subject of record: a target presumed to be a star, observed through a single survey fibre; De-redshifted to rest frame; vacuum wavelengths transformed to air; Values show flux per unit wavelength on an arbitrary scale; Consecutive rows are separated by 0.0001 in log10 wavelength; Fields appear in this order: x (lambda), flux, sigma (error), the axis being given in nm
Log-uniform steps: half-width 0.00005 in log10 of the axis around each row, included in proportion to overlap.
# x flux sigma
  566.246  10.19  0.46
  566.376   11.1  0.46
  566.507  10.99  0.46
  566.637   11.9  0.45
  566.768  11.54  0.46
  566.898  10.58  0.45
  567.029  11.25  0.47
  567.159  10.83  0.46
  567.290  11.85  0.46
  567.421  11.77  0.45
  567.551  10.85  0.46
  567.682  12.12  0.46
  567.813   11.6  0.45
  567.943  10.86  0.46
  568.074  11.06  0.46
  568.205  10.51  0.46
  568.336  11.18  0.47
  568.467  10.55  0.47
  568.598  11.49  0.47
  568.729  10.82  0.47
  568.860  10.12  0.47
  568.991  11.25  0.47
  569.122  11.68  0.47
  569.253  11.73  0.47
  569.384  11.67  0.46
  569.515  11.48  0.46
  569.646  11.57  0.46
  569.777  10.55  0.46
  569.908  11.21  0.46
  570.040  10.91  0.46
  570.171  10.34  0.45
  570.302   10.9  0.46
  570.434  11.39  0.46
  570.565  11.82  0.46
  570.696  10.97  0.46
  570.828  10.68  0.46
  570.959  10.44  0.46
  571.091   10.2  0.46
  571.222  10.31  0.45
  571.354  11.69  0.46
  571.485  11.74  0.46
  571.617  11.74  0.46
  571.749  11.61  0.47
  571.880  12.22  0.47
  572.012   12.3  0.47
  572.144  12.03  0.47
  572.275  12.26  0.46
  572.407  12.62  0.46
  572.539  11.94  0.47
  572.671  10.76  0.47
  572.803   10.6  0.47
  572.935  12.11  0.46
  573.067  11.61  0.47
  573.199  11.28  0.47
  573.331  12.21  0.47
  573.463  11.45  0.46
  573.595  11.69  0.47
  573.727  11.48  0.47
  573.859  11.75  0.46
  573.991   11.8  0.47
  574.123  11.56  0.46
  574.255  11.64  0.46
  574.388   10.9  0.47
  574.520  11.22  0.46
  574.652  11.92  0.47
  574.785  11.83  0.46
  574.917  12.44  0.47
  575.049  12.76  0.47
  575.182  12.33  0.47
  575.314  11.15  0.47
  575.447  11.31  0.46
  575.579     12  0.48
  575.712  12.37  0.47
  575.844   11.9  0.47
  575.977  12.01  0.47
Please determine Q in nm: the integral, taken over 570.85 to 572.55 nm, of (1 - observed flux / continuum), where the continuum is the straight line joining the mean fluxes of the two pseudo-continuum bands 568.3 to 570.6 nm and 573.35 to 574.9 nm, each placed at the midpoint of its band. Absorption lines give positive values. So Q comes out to -0.03 nm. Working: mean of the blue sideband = 11.1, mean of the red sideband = 11.6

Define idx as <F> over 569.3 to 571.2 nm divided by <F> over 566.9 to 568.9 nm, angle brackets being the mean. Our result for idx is 0.99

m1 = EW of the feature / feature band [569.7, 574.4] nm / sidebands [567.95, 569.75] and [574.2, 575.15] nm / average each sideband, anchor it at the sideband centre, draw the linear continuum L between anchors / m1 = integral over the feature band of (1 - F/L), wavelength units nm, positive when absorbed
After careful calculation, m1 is 0.04 nm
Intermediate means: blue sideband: 11.1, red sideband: 11.8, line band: 11.4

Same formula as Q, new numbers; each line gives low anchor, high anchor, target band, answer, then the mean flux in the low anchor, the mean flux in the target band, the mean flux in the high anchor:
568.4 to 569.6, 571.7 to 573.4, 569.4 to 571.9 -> 0.077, 11.2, 11.1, 11.8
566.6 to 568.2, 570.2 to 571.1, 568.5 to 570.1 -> -0.015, 11.3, 11.2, 10.9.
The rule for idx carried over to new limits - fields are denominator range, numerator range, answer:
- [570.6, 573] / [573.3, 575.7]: 1.03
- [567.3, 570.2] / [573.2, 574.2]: 1.05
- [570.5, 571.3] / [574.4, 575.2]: 1.12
